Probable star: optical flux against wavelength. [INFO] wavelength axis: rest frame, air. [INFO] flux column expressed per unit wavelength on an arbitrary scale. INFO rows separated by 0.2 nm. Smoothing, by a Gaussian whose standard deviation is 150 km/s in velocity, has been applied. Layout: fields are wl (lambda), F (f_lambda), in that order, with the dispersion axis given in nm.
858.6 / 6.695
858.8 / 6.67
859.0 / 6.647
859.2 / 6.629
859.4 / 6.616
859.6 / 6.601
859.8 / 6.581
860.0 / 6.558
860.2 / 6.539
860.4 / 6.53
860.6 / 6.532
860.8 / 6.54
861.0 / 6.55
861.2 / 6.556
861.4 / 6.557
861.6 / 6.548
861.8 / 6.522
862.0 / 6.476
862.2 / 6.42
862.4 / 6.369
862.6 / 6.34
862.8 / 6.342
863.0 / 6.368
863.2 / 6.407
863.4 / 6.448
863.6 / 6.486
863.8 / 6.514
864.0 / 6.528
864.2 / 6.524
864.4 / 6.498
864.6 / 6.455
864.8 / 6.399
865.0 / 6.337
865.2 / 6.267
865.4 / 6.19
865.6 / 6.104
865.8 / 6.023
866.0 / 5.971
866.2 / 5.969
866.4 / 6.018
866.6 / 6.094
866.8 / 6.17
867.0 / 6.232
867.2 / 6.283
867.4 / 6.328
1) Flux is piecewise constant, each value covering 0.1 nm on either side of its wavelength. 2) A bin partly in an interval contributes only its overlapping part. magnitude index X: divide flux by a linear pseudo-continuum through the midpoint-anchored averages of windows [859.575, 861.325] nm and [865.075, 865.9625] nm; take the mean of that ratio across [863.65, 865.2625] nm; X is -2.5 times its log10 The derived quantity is -0.04 mag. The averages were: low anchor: 6.55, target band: 6.45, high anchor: 6.14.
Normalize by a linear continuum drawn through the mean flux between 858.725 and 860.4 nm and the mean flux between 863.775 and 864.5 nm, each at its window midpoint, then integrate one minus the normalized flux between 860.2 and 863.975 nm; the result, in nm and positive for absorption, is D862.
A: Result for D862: 0.05 nm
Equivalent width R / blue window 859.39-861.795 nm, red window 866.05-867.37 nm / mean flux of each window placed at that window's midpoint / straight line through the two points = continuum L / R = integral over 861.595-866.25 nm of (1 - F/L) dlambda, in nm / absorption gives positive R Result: -0.021 nm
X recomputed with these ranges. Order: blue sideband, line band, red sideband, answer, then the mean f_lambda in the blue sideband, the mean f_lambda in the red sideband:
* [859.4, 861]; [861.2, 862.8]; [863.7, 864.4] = 0.01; 6.56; 6.52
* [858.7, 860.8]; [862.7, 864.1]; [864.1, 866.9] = -0.02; 6.59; 6.22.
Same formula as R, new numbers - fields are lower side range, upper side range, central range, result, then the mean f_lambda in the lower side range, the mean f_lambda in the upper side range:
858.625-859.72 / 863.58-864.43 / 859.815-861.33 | 0.013 nm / 6.64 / 6.51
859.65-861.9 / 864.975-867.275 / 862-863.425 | 0.002 nm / 6.55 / 6.13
